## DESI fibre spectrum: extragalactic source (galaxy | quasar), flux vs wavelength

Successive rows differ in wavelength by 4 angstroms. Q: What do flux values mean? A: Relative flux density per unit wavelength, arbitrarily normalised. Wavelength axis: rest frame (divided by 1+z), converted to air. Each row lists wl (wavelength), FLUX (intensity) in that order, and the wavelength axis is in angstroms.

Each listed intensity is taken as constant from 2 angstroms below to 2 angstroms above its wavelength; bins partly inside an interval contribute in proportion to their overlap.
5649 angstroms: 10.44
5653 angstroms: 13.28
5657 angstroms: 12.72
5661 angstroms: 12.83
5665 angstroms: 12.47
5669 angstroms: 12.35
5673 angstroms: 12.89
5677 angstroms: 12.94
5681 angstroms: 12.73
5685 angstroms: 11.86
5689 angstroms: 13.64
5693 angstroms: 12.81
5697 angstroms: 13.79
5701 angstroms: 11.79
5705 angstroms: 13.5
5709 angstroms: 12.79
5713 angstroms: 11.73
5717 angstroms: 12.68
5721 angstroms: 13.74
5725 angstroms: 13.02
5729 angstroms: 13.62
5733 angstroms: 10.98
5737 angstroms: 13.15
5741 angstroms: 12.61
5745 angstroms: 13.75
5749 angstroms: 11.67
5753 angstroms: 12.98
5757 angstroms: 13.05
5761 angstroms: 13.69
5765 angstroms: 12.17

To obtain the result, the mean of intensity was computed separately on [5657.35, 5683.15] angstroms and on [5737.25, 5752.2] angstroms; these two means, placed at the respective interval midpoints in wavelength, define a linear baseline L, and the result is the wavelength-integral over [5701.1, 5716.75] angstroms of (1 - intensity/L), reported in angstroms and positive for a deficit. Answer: 0.2 angstroms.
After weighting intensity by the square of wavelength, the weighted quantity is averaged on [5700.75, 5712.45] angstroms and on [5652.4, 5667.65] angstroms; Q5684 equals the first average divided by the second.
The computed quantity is 1.01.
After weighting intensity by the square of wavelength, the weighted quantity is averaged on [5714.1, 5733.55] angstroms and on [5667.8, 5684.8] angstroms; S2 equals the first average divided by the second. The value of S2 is 1.0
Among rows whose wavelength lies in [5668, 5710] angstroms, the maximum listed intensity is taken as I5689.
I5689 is 13.79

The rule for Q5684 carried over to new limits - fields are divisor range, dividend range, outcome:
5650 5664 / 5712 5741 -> 1.02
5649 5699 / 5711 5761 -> 1.02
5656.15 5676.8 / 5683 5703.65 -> 1.02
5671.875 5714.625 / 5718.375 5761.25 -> 1.03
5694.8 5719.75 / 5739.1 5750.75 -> 1.01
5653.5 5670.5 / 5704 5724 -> 1.03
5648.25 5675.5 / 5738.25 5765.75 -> 1.06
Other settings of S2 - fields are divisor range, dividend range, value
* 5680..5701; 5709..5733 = 1.00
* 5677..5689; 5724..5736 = 1.01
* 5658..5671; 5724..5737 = 1.03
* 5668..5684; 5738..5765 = 1.04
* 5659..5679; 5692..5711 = 1.03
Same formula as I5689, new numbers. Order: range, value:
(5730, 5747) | 13.75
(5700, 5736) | 13.74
